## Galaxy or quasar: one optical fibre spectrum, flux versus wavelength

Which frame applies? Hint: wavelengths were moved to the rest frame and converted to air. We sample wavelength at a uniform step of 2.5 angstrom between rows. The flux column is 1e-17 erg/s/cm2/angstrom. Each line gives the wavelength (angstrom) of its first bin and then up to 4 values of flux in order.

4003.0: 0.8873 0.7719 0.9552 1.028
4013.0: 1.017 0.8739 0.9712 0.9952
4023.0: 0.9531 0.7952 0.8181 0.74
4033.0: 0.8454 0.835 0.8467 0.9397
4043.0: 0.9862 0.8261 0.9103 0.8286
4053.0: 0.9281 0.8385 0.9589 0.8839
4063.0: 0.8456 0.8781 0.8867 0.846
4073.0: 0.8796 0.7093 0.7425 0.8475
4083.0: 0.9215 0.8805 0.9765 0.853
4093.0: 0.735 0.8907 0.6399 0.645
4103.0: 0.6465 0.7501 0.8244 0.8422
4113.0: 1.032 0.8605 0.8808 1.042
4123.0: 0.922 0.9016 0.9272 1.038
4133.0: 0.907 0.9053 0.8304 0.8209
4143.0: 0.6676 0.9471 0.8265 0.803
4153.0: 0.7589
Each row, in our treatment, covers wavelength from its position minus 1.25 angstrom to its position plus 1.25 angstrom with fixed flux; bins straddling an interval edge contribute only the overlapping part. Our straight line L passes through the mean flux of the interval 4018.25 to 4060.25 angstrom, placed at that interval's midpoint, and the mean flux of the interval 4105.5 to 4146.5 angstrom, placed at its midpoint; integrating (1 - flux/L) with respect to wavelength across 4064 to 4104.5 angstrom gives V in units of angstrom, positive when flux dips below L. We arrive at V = 3.4 angstrom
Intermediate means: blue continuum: 0.88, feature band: 0.811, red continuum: 0.892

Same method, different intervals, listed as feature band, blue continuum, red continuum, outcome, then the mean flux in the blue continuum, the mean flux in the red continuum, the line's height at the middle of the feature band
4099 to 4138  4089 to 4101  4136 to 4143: -4.2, 0.764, 0.806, 0.786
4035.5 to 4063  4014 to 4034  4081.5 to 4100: -0.9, 0.876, 0.835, 0.86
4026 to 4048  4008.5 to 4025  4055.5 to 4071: 1.7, 0.964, 0.881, 0.928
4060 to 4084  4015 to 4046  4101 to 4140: 1.1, 0.88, 0.881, 0.881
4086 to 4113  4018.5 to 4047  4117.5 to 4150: 2.8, 0.874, 0.892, 0.886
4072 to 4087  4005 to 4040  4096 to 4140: 0.7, 0.893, 0.858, 0.872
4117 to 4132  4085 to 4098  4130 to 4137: -0.6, 0.845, 0.936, 0.917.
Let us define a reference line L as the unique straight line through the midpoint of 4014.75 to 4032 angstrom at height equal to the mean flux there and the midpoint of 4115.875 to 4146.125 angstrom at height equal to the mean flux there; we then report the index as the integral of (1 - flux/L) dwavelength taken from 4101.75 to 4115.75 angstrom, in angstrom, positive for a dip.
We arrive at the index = 1.1 angstrom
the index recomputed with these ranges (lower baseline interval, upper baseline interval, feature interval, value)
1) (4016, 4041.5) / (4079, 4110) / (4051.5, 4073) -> -1.2 angstrom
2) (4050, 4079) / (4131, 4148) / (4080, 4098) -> -0.1 angstrom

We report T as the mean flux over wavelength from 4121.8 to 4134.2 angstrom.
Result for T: 0.939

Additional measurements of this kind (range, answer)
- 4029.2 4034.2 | 0.792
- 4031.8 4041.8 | 0.867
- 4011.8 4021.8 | 0.964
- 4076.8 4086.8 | 0.849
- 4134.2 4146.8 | 0.835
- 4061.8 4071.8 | 0.864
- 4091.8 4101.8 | 0.727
